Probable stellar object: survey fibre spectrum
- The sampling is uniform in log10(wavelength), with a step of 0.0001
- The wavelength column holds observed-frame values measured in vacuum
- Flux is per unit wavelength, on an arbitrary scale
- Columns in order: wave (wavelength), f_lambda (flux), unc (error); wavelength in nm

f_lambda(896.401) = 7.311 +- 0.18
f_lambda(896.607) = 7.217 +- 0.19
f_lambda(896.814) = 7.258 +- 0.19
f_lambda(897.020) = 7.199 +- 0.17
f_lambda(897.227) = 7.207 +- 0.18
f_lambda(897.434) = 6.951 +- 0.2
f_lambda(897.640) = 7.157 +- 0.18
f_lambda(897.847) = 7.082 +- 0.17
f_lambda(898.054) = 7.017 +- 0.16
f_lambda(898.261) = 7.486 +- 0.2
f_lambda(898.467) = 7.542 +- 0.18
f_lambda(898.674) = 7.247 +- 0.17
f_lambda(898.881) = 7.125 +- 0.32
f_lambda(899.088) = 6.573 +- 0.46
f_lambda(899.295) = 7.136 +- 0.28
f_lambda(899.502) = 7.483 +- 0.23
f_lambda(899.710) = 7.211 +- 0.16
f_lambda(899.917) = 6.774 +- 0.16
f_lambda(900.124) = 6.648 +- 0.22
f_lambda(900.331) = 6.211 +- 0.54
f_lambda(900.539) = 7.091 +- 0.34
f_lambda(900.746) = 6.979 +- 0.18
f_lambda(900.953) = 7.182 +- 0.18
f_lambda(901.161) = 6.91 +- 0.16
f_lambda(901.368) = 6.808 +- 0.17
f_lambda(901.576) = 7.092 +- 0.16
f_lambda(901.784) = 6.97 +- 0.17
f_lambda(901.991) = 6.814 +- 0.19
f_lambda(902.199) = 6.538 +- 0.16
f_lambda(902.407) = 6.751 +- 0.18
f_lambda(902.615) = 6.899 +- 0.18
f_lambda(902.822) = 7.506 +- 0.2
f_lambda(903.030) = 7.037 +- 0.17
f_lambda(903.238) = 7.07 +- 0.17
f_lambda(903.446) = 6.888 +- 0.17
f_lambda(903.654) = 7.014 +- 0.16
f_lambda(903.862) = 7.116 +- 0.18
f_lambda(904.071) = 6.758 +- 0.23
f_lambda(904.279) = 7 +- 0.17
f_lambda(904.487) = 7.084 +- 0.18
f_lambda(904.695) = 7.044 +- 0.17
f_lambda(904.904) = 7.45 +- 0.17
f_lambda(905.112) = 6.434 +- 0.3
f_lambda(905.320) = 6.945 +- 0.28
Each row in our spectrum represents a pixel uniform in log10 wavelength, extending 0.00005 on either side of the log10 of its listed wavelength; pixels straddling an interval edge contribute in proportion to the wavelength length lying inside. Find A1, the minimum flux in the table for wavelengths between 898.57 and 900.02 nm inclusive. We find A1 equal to 6.573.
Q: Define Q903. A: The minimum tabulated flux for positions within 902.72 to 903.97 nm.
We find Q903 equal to 6.888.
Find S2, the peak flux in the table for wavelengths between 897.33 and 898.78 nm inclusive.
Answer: 7.542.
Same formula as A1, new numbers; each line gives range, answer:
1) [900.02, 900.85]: 6.211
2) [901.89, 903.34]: 6.538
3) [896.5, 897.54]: 6.951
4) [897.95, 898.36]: 7.017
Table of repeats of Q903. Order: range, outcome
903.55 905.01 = 6.758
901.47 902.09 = 6.814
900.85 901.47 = 6.808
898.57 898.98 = 7.125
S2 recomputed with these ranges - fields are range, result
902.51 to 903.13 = 7.506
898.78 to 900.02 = 7.483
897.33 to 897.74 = 7.157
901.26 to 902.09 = 7.092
